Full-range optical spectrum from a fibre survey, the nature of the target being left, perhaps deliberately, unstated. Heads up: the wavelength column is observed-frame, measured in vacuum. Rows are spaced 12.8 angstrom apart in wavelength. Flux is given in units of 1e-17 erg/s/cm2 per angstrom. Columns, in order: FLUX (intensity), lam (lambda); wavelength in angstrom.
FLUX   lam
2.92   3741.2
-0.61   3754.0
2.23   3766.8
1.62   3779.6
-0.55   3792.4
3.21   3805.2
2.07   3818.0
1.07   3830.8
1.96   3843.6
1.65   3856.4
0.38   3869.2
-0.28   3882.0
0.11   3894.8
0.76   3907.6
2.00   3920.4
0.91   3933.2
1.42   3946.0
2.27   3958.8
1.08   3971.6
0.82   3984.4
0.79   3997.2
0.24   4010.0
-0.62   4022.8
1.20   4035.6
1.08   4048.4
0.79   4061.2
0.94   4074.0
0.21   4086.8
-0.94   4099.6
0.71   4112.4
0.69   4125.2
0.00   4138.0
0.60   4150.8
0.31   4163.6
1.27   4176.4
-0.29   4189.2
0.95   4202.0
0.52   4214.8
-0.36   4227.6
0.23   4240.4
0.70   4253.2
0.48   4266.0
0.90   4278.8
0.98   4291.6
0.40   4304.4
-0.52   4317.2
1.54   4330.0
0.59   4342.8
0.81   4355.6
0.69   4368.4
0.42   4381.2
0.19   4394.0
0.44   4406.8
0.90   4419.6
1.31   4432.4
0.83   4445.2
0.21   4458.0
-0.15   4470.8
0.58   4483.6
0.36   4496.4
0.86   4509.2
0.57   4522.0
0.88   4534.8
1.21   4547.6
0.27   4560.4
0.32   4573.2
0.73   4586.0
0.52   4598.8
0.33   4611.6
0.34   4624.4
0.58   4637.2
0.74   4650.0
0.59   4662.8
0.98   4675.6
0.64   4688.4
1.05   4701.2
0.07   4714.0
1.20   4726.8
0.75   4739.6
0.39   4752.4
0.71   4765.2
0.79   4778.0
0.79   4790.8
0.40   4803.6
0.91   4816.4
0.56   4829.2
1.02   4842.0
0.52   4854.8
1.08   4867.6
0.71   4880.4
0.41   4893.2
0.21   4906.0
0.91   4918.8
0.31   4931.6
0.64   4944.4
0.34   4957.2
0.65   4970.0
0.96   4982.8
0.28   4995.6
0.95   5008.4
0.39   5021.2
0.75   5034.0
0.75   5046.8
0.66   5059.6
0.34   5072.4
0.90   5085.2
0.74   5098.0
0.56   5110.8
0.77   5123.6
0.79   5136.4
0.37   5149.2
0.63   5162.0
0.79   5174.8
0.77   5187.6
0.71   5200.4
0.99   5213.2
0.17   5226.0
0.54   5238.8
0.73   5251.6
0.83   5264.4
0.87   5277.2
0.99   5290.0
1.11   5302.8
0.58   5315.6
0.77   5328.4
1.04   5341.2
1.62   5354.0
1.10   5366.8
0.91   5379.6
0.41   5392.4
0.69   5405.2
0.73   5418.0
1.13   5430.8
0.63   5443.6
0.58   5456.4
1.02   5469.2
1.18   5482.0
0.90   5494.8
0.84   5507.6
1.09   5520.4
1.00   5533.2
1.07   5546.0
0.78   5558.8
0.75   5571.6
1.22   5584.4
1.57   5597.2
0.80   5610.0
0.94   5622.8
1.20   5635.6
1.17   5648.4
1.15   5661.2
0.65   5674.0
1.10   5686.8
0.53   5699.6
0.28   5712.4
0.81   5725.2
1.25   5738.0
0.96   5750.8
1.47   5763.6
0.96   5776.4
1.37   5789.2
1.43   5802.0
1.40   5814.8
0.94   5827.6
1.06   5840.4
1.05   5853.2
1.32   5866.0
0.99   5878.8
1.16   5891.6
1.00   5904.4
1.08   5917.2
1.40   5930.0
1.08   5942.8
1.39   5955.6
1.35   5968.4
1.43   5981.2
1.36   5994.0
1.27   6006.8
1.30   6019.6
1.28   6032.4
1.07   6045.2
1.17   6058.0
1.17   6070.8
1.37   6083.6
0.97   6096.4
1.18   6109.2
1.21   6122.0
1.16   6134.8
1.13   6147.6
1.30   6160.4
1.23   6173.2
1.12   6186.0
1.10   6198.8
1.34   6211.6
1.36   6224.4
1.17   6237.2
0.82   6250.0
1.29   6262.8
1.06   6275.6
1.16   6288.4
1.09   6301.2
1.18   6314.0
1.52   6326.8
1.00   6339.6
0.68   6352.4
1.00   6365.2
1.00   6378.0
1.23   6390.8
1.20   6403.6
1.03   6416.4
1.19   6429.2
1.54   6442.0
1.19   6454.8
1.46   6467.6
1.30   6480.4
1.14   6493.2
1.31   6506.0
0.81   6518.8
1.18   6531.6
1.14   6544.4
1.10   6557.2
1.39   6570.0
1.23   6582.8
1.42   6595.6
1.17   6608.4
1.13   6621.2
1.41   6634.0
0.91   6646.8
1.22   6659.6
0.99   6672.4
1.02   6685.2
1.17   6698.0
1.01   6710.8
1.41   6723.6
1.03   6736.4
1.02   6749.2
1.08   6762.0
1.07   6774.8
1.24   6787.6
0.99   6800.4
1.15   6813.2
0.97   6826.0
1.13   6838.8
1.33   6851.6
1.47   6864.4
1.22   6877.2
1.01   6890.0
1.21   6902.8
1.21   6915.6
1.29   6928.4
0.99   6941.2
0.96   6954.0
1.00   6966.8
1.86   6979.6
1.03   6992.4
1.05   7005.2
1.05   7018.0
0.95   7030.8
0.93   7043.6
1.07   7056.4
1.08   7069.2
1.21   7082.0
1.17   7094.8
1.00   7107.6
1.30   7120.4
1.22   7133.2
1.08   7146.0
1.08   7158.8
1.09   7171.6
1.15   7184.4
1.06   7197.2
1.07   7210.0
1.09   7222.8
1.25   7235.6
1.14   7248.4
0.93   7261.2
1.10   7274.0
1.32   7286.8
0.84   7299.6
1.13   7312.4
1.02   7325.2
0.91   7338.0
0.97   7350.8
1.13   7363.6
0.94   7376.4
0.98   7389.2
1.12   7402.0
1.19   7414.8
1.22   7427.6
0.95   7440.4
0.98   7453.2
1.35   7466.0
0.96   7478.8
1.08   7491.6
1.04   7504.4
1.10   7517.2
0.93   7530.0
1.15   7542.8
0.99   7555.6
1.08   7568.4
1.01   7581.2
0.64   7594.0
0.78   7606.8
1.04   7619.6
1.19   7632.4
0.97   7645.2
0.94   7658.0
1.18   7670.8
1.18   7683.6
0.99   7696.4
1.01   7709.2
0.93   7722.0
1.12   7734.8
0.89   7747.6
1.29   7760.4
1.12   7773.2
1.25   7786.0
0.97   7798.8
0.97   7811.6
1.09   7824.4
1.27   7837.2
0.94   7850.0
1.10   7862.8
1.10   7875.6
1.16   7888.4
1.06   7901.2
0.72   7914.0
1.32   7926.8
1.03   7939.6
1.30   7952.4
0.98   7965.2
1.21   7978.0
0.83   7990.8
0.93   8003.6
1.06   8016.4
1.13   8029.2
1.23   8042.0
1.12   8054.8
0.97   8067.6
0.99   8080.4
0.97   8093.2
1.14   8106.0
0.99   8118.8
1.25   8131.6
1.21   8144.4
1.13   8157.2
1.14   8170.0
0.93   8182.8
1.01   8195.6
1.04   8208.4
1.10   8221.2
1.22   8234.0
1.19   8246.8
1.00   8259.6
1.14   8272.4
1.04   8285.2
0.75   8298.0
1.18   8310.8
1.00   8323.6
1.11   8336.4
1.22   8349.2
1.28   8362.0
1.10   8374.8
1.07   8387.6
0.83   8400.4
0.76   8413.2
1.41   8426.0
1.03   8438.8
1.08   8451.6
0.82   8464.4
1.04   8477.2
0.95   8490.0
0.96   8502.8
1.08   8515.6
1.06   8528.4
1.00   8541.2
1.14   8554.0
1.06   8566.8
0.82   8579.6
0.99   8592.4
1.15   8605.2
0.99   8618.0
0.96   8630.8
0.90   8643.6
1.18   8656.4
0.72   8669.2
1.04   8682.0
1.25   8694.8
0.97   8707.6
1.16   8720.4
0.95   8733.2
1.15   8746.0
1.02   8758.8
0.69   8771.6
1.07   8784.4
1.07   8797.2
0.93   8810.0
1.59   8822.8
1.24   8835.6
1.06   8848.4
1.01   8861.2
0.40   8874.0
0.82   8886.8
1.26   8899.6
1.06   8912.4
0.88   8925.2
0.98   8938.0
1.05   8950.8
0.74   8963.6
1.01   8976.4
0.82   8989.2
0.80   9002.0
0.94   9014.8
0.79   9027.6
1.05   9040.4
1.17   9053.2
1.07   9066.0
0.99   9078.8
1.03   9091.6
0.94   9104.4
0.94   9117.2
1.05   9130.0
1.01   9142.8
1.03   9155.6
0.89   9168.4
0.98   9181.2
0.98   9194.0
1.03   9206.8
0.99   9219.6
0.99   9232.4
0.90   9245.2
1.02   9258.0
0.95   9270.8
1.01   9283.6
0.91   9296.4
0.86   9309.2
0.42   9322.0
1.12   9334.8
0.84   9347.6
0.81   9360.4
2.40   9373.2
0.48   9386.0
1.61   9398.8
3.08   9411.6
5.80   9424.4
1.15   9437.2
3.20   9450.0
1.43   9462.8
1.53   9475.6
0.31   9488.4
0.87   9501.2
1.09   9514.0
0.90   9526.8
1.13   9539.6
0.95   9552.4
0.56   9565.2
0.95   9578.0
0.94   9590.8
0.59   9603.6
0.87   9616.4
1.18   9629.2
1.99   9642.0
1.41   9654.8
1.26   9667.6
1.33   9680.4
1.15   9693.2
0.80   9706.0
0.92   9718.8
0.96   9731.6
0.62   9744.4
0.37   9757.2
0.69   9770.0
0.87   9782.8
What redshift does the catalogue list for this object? 0.43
